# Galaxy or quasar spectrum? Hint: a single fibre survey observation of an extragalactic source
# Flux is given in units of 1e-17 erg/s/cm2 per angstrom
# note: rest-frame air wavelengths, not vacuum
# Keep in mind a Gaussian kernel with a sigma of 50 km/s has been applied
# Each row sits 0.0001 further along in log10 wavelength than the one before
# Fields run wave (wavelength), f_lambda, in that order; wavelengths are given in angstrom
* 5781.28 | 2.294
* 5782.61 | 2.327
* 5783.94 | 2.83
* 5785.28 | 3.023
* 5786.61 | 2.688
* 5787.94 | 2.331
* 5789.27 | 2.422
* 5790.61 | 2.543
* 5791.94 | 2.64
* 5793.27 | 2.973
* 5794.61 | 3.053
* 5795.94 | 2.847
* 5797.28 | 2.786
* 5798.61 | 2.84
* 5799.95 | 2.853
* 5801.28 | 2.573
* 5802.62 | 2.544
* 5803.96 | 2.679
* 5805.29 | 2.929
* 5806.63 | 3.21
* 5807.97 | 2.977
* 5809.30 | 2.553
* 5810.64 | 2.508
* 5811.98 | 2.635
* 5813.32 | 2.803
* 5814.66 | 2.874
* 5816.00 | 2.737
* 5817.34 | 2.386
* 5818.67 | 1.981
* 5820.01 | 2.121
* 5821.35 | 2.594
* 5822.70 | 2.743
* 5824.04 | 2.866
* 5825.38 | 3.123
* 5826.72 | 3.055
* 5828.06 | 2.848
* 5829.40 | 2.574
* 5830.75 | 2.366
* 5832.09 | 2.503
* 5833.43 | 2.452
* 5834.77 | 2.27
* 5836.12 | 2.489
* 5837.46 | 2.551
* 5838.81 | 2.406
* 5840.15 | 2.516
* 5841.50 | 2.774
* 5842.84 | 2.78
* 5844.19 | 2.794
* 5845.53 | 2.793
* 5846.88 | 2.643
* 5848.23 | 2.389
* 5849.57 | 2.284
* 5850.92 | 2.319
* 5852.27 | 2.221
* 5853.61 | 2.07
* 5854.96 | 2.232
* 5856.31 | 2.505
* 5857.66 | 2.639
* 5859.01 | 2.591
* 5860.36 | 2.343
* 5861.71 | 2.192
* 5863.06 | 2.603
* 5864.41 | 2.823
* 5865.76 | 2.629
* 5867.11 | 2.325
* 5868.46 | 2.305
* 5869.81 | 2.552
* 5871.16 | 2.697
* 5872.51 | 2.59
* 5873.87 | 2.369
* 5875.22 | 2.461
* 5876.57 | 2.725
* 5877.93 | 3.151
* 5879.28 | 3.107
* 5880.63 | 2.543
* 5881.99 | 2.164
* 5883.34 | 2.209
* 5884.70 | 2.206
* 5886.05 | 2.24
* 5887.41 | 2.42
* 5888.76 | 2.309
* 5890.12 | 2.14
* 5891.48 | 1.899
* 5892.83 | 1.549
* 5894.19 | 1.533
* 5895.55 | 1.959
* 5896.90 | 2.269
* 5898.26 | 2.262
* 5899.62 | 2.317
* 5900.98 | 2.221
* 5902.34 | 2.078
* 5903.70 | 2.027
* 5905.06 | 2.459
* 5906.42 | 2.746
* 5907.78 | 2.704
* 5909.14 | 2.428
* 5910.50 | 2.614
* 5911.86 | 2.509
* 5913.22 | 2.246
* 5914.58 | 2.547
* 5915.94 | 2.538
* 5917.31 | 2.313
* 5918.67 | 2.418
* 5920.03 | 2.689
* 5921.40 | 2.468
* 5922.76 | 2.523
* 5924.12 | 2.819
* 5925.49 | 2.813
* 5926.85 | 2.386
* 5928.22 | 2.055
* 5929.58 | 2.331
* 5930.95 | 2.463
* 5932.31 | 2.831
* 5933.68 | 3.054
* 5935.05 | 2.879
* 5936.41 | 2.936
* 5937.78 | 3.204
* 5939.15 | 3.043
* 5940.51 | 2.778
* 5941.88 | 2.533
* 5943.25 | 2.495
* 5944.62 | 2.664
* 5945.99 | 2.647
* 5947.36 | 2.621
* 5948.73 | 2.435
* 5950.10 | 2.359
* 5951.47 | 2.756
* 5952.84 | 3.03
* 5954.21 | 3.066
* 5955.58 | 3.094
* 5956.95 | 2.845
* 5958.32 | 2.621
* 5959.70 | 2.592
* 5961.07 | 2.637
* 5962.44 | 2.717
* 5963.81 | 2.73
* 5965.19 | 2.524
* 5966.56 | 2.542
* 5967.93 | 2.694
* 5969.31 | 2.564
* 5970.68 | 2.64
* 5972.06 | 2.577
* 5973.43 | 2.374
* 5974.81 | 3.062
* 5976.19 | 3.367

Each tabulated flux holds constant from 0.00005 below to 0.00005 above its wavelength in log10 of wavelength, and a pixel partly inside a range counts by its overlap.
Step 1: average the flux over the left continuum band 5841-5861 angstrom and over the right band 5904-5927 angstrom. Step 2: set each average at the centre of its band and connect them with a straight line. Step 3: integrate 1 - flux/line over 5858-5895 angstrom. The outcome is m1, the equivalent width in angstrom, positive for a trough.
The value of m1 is 1.66 angstrom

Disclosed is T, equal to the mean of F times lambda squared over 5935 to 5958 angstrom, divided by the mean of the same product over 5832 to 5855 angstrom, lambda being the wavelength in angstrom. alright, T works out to 1.16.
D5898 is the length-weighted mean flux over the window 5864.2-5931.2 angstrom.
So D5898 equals 2.4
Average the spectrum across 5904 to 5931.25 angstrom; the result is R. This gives 2.5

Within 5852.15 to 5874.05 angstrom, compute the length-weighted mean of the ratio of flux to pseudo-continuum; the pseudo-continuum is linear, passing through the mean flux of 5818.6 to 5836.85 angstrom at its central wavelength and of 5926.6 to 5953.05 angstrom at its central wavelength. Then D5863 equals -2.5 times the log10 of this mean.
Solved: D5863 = 0.07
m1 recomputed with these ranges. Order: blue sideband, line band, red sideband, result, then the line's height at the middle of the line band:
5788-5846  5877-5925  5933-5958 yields 6.80 angstrom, 2.75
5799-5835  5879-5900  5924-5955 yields 3.99 angstrom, 2.69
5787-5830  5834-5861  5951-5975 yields 2.28 angstrom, 2.71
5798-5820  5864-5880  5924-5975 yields 0.24 angstrom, 2.68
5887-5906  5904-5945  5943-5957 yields -3.03 angstrom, 2.43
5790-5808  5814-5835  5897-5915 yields 0.87 angstrom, 2.71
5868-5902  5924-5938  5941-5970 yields -0.72 angstrom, 2.55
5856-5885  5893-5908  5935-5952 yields 2.38 angstrom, 2.61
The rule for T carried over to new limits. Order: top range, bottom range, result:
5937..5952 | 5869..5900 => 1.17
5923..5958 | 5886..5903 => 1.33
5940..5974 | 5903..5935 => 1.07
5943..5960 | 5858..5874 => 1.11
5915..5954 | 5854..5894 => 1.12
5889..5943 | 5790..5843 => 0.95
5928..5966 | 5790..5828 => 1.04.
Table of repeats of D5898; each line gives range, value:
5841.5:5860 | 2.49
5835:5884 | 2.52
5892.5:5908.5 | 2.19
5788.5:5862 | 2.61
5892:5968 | 2.55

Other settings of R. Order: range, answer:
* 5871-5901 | 2.31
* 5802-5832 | 2.68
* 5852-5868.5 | 2.43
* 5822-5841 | 2.63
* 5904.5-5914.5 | 2.53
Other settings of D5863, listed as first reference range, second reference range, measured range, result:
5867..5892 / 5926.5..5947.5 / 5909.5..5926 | 0.03 mag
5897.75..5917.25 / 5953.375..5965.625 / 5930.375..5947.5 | -0.07 mag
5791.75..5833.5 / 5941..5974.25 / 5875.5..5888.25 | 0.07 mag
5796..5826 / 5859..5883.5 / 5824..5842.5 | 0.01 mag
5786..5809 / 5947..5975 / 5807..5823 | 0.07 mag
